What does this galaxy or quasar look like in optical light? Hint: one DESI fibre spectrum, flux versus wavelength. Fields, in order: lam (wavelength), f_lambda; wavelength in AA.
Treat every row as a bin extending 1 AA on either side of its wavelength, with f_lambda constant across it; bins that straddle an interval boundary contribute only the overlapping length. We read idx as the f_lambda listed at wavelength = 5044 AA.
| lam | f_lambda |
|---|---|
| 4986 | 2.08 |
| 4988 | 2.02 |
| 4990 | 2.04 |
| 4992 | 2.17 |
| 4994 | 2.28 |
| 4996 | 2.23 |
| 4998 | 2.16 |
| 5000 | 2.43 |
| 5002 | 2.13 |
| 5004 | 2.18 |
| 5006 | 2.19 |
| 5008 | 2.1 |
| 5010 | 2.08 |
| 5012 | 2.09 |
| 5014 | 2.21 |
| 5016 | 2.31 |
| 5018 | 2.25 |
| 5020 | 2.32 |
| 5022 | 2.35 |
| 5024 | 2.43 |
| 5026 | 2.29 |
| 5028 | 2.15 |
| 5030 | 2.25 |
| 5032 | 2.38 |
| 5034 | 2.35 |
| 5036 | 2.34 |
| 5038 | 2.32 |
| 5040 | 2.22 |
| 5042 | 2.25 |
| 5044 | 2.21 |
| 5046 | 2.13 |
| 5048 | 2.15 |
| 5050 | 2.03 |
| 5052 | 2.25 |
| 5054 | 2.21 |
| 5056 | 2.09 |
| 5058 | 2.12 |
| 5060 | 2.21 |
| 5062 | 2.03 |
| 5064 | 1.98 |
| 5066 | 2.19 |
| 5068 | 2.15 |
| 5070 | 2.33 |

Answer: 2.21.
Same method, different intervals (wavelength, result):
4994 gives 2.28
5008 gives 2.1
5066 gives 2.19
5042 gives 2.25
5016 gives 2.31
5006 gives 2.19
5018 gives 2.25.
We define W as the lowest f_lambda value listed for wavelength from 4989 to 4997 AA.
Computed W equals 2.04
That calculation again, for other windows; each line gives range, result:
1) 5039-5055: 2.03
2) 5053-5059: 2.09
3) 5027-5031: 2.15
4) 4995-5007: 2.13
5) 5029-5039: 2.25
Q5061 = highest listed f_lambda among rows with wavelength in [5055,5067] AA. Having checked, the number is 2.21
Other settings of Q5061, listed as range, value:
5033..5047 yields 2.35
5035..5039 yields 2.34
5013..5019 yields 2.31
